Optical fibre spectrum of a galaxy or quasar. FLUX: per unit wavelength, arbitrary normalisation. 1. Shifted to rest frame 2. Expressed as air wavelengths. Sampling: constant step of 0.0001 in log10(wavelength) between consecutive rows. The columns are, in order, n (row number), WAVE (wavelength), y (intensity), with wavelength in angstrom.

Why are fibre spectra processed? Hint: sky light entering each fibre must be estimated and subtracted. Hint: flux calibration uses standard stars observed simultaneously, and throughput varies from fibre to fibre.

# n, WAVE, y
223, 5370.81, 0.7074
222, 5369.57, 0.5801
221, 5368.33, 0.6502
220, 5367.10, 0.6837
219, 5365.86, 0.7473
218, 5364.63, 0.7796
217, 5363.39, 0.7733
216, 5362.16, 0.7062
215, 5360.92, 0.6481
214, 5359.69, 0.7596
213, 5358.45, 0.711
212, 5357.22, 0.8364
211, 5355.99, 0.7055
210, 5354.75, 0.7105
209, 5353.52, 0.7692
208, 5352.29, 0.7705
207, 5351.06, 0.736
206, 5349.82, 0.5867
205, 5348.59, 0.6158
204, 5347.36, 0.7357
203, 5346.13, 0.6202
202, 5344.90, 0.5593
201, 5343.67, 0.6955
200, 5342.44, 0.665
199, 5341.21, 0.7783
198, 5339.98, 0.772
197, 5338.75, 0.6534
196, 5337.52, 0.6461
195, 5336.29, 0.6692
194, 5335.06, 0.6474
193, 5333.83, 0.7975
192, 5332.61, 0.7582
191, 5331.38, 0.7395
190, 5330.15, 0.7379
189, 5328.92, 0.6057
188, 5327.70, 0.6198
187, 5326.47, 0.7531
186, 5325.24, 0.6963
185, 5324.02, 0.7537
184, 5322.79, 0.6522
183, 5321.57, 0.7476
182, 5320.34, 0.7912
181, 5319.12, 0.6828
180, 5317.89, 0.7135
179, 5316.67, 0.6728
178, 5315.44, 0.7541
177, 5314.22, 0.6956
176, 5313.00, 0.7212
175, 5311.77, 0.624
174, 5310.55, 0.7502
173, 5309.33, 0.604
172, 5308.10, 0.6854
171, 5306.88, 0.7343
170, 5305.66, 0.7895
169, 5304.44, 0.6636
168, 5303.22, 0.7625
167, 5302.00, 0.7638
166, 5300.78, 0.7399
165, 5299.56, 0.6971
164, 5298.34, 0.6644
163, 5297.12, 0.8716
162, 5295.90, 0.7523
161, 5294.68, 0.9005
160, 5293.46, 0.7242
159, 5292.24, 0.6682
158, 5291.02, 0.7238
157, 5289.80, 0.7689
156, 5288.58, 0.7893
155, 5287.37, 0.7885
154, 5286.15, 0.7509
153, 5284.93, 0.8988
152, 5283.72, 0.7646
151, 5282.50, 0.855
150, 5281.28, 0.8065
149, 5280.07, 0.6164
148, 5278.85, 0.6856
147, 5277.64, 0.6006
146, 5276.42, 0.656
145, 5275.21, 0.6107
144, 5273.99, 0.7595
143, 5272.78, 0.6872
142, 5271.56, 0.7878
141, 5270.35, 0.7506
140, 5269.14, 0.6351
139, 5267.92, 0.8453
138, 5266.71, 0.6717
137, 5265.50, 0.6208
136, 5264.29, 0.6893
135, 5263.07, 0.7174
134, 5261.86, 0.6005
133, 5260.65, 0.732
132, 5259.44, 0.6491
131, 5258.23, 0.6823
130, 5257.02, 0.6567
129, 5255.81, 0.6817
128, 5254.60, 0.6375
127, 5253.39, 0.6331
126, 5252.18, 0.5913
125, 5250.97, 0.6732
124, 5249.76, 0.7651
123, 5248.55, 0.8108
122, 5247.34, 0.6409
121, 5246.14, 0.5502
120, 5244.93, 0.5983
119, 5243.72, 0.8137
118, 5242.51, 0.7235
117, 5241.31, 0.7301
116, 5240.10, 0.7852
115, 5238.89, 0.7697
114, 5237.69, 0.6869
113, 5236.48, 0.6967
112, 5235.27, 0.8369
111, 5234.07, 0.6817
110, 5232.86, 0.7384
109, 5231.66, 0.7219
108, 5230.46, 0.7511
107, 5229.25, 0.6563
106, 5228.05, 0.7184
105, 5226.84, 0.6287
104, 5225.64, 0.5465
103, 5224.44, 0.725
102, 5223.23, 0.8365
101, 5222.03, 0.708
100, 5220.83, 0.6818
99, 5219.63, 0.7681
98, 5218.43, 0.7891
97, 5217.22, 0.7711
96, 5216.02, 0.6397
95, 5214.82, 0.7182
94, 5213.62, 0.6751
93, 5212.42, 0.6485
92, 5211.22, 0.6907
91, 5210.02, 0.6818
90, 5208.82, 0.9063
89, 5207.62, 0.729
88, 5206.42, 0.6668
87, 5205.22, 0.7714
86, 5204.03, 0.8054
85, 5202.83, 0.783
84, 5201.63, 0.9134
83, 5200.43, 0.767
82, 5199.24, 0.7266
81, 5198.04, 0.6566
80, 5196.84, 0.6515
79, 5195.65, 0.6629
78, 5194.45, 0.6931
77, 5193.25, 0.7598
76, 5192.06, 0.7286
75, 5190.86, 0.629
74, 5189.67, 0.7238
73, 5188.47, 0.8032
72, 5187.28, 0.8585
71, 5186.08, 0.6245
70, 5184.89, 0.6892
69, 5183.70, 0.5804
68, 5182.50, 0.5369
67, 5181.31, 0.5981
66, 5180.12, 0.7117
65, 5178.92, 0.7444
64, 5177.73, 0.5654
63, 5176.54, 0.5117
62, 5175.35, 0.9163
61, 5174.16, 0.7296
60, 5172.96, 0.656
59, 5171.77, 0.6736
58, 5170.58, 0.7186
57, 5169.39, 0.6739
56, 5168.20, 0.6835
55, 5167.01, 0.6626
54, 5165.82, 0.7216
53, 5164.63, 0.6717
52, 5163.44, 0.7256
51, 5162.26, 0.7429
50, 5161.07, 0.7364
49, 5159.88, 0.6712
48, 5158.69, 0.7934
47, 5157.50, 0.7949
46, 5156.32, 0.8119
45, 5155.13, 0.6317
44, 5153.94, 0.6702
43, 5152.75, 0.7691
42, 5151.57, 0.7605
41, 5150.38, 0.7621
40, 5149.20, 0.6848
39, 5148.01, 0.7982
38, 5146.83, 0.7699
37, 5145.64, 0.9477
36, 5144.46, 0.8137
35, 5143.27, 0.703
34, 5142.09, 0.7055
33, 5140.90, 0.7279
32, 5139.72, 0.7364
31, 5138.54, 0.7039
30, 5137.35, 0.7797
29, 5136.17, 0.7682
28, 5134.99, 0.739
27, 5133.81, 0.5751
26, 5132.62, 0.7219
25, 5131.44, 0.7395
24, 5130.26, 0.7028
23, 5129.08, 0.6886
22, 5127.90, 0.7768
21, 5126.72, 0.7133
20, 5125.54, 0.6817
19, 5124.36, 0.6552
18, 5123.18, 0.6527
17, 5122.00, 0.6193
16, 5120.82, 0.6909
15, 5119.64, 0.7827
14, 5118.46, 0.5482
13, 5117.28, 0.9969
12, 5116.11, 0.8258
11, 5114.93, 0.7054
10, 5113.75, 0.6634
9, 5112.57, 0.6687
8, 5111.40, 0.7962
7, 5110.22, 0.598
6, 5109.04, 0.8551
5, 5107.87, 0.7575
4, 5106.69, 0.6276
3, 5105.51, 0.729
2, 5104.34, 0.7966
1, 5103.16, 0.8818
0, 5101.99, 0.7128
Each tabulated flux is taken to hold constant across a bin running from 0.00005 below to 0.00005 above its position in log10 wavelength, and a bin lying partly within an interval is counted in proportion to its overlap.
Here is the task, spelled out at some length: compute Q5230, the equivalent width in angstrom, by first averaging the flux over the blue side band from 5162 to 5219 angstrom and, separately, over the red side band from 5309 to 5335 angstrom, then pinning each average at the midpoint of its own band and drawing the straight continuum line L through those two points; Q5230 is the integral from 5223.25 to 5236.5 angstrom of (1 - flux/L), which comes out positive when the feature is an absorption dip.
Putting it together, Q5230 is 0.0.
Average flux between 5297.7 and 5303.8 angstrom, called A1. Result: 0.726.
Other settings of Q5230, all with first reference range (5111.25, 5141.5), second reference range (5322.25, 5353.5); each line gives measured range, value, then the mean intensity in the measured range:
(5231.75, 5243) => -0.6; 0.738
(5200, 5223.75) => -1.4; 0.747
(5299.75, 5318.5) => -0.4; 0.712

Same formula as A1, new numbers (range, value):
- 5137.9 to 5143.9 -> 0.715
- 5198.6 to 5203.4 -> 0.796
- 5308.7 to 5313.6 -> 0.674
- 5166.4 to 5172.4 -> 0.683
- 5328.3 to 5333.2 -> 0.71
